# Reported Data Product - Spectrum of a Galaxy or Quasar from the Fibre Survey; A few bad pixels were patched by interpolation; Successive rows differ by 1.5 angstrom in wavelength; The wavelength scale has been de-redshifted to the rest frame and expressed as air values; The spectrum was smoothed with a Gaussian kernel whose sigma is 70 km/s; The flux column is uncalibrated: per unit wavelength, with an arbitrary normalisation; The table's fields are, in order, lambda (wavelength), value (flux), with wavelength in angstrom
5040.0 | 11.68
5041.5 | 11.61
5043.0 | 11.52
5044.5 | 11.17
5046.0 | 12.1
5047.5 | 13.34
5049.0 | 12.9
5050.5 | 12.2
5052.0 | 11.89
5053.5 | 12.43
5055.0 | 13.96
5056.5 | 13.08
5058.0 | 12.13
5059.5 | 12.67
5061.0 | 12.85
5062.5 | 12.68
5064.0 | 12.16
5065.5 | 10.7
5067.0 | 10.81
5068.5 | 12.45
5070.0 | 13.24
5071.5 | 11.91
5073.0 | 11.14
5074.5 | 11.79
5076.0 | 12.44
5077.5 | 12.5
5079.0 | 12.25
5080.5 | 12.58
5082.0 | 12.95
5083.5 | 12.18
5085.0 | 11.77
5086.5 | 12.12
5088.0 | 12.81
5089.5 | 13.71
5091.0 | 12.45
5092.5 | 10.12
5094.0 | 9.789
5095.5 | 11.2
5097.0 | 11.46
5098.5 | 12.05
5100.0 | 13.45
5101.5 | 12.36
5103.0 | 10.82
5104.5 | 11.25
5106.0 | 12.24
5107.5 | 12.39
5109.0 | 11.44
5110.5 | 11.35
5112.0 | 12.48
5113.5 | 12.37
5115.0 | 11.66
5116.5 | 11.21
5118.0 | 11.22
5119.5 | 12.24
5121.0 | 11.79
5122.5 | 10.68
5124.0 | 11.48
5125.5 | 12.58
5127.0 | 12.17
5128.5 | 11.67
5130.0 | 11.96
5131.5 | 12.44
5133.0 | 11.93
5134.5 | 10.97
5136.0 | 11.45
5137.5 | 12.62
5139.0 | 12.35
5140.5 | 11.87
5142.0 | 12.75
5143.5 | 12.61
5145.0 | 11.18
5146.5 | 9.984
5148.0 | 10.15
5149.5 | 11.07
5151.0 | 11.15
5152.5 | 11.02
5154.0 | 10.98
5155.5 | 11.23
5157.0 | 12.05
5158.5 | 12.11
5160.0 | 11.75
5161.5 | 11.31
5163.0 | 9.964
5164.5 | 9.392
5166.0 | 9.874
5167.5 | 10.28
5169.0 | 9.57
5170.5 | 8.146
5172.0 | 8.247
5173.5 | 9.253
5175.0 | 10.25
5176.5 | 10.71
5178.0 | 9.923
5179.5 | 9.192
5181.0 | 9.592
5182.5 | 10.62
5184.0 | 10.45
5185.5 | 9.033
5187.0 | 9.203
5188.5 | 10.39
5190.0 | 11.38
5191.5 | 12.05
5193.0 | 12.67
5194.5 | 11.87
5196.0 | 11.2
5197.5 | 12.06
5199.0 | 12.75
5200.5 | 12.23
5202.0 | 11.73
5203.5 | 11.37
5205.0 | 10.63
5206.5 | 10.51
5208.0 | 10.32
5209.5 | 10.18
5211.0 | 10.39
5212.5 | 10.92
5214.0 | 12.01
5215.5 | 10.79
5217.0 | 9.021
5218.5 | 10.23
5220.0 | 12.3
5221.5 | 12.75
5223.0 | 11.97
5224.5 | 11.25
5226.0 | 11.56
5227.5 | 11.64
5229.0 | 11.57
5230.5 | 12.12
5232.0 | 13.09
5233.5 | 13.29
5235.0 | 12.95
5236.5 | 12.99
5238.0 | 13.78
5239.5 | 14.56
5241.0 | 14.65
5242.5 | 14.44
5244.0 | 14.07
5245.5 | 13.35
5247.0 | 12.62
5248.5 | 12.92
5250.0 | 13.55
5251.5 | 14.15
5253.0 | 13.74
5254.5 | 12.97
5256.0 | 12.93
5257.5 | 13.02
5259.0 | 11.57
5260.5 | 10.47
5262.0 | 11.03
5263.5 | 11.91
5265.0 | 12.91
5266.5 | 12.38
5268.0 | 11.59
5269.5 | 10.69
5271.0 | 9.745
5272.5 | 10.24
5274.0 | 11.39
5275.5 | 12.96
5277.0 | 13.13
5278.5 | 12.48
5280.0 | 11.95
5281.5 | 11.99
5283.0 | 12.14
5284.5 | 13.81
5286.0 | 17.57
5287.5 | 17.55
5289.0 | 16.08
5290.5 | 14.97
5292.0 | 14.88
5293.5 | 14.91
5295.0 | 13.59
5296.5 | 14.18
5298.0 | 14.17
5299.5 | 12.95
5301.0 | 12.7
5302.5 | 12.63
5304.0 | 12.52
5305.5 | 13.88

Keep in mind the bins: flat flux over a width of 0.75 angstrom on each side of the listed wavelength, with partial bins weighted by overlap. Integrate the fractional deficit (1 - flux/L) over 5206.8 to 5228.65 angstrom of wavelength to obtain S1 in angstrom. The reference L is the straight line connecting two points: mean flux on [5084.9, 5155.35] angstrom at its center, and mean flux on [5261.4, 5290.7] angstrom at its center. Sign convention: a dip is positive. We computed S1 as 2.3 angstrom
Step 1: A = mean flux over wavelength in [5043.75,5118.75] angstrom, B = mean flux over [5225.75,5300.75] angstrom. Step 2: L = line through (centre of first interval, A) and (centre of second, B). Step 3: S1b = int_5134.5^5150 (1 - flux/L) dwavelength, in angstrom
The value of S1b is 1.0 angstrom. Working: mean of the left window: 12.1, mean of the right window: 13.1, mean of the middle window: 11.6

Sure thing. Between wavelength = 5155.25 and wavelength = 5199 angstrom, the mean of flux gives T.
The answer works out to 10.5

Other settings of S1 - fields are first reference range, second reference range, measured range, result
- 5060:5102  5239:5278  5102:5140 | 1.2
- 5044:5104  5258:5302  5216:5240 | 1.1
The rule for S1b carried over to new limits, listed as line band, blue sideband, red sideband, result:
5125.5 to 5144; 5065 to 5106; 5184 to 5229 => -0.70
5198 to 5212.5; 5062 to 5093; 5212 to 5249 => 1.48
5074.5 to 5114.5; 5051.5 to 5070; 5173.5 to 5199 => -0.35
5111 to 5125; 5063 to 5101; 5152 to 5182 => -0.54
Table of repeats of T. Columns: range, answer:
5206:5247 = 12.1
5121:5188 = 10.9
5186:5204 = 11.5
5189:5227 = 11.4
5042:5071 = 12.3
